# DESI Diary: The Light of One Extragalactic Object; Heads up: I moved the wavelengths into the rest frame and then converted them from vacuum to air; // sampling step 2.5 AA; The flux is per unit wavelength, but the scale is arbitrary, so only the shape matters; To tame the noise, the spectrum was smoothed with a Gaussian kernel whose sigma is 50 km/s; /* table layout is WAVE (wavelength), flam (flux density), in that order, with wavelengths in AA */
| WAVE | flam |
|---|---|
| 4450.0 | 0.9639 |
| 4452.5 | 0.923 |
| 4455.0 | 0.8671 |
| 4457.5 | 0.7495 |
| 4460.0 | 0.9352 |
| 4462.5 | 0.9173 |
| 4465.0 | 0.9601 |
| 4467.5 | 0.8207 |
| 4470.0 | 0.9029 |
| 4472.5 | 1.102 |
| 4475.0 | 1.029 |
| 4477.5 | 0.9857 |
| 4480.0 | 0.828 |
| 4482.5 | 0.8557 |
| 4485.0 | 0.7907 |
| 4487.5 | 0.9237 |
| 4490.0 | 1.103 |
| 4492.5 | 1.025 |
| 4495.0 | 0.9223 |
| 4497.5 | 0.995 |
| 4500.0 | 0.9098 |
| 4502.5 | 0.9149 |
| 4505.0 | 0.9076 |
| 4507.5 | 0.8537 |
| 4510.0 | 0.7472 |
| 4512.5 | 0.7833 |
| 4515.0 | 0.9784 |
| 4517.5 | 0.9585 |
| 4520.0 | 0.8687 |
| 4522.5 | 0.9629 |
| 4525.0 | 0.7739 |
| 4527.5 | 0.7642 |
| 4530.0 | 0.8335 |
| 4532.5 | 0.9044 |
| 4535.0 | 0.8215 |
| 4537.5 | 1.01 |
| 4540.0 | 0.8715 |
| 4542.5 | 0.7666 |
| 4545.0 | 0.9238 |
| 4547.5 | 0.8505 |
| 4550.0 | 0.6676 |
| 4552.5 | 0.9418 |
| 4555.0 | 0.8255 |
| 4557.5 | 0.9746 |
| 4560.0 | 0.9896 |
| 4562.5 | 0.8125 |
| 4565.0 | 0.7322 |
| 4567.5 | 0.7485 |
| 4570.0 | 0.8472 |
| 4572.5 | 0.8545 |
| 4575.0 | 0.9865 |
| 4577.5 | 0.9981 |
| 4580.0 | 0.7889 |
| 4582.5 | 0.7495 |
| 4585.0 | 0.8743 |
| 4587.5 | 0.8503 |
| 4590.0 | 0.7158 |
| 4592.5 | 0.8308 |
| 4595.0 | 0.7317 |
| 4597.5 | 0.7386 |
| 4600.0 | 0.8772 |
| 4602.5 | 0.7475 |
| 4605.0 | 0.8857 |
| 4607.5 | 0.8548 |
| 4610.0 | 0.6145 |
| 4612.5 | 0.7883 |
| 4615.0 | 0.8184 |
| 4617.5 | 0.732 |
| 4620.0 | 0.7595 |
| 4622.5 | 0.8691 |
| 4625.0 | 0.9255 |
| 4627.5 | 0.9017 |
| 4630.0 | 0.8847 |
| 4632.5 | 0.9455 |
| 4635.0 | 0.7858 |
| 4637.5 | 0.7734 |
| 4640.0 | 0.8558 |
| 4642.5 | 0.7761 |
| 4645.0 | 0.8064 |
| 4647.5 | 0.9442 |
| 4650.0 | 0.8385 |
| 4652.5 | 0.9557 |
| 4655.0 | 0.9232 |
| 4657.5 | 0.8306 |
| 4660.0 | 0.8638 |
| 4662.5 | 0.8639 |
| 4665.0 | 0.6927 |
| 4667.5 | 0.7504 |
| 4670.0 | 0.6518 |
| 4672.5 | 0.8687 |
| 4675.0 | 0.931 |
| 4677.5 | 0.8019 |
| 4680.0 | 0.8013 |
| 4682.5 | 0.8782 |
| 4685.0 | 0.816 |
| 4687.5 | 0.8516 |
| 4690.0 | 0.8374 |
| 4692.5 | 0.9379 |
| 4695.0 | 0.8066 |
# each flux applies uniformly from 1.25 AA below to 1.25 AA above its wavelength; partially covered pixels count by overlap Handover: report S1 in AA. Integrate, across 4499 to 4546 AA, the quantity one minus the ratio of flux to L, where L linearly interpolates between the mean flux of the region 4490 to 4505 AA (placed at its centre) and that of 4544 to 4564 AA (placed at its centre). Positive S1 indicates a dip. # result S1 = 2.6 AA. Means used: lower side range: 0.962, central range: 0.871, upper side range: 0.871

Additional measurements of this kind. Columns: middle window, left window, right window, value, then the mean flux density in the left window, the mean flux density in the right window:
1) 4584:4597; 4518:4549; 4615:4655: 0.9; 0.863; 0.852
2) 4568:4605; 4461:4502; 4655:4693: 2.1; 0.941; 0.826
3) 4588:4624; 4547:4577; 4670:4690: 2.7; 0.856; 0.837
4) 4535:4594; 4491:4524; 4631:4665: 2.4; 0.91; 0.853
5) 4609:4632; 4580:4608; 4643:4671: -0.1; 0.803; 0.829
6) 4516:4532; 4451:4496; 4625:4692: 0.7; 0.925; 0.842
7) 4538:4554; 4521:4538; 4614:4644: 0.2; 0.861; 0.836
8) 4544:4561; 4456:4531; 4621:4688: 0.0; 0.904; 0.844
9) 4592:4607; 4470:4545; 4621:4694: 1.1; 0.903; 0.847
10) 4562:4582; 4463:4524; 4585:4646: 0.2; 0.921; 0.813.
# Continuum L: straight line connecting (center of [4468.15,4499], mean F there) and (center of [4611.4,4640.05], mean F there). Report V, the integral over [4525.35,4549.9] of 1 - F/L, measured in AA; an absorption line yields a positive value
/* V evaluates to 1.6 AA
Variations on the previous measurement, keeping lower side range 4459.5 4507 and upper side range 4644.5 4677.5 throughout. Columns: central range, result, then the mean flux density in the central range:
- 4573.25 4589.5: 0.3 AA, 0.867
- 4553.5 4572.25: 0.9 AA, 0.849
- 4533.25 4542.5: 0.2 AA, 0.883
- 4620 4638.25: -0.2 AA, 0.864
